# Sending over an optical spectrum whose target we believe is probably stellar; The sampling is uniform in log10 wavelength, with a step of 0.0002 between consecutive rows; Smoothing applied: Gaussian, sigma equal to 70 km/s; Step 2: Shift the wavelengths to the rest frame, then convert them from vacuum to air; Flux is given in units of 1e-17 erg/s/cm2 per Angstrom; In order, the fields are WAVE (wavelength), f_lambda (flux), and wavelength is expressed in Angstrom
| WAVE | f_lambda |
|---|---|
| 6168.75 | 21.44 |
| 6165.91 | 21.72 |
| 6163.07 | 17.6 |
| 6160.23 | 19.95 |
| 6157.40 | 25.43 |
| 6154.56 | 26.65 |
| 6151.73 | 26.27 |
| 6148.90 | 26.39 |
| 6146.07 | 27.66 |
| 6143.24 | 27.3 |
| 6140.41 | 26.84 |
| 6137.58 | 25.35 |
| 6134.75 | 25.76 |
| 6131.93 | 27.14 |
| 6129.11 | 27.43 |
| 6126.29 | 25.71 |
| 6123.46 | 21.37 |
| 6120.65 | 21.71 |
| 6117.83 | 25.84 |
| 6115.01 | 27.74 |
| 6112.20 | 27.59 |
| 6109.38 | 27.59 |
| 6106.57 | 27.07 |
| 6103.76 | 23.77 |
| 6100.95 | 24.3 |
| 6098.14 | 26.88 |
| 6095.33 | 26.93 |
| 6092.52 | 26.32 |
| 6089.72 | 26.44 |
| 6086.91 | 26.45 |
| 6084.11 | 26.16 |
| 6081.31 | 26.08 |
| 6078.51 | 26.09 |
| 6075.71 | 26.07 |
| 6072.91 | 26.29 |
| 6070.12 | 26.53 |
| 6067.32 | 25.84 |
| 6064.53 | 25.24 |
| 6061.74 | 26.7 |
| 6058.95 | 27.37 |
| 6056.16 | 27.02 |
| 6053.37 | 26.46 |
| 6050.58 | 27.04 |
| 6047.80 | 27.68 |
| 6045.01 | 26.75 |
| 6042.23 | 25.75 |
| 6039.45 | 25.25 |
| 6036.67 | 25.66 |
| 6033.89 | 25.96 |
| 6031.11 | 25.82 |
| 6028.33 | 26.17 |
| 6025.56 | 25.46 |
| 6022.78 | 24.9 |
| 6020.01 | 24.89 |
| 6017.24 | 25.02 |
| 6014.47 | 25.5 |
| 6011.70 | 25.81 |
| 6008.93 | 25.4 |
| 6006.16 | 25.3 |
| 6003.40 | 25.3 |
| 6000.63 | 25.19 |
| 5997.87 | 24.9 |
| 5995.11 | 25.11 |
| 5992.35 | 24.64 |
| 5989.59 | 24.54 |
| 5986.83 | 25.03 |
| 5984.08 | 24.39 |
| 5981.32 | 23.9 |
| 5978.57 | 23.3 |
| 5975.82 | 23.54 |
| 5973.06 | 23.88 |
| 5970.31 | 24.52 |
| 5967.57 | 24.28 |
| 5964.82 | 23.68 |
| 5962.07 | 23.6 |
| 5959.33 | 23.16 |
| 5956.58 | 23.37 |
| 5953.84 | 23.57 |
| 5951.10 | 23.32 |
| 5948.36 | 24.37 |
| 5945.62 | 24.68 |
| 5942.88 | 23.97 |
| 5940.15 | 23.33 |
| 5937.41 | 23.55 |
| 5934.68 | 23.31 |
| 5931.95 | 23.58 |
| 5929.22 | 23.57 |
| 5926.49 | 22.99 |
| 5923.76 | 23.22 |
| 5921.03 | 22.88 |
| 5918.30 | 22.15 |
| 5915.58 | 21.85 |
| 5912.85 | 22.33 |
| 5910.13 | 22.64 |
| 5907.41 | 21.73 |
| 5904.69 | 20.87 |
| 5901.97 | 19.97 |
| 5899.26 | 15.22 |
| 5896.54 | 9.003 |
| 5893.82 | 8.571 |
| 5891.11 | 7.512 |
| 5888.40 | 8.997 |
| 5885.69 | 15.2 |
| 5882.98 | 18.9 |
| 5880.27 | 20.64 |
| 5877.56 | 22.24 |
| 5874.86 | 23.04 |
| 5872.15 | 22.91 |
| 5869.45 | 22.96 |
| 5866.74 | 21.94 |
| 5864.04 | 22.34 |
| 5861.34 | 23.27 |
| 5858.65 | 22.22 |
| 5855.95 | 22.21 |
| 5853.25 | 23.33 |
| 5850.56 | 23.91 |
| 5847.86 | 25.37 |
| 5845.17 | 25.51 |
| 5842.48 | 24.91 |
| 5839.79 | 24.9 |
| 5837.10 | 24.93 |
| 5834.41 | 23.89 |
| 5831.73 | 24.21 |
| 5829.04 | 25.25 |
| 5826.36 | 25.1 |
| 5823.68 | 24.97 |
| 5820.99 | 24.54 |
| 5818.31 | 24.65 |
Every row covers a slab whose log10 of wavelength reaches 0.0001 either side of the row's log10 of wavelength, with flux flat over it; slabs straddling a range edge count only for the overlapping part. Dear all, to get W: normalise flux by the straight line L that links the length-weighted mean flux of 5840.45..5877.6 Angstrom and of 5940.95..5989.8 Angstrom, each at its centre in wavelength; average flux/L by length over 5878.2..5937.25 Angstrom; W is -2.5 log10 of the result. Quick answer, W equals 0.239 mag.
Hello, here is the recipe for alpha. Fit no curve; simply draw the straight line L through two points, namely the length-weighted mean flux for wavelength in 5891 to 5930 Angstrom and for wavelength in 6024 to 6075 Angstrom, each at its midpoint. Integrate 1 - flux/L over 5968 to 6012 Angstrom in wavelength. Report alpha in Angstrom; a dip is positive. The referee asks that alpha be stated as -2.58 Angstrom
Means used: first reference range 19.3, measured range 24.6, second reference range 26.3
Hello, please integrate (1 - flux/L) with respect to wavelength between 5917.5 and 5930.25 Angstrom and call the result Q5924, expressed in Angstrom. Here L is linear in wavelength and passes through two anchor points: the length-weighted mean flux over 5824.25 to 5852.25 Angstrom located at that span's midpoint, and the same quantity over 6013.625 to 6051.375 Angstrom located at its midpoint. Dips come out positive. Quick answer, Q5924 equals 1.1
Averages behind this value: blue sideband 24.8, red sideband 25.8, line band 23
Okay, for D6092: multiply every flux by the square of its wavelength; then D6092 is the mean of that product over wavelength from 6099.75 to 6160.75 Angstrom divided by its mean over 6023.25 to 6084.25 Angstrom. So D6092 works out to 1.0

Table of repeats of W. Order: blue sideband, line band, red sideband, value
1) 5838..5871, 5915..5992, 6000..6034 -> 0.05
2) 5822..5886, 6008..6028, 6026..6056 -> 0.02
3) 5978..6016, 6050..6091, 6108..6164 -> -0.05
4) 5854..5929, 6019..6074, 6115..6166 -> -0.14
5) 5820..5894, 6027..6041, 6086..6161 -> -0.05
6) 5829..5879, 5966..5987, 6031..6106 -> 0.05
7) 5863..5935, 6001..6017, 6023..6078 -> -0.04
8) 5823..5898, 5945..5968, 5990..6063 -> 0.00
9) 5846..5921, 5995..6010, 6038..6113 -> -0.06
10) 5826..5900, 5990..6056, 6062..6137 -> -0.06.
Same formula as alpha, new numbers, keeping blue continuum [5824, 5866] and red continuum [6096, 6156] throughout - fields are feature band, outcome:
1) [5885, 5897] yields 7.3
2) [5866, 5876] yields 0.6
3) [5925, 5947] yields 1.0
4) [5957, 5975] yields 0.8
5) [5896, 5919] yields 4.4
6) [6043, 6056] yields -0.7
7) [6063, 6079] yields -0.2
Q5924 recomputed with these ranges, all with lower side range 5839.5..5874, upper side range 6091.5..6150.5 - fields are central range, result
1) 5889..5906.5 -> 7.6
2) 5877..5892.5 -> 5.6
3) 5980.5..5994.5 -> 0.1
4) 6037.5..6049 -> -0.5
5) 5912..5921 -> 0.7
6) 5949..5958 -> 0.3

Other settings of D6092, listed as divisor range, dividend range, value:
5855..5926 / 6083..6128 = 1.42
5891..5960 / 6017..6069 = 1.28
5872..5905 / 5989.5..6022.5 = 1.64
